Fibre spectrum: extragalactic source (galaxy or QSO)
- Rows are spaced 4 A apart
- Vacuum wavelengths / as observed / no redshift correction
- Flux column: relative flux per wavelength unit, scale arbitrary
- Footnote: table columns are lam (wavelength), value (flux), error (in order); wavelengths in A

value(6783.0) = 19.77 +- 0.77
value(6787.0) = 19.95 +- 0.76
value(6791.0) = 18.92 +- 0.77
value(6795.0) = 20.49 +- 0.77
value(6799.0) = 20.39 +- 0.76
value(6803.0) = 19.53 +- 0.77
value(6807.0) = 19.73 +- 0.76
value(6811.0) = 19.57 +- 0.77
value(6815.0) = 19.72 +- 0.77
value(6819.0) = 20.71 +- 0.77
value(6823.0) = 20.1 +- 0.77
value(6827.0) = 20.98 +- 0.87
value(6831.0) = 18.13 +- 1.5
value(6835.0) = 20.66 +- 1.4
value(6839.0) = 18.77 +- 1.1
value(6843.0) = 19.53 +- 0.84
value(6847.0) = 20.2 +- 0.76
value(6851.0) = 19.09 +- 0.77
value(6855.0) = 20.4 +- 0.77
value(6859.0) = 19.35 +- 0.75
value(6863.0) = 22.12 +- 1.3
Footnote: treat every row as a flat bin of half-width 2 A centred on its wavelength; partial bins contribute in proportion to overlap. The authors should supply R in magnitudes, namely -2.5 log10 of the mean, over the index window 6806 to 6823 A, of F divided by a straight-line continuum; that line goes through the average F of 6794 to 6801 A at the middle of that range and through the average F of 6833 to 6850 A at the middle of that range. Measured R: 0.011 mag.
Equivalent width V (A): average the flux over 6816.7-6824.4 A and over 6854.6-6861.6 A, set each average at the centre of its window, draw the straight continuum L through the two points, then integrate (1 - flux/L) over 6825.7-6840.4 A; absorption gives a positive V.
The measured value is 0.5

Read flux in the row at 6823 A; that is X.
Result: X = 20.1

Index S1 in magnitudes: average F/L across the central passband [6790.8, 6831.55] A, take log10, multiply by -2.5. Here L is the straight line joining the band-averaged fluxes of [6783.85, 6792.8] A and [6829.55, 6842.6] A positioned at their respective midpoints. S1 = -0.03 mag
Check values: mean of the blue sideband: 19.5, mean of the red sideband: 19.3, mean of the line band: 19.9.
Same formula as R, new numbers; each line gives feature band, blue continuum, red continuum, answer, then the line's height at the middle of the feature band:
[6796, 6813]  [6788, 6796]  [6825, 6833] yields -0.01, 19.6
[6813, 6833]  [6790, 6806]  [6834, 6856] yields -0.01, 19.8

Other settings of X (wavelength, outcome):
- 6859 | 19.35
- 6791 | 18.92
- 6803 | 19.53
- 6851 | 19.09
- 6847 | 20.2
